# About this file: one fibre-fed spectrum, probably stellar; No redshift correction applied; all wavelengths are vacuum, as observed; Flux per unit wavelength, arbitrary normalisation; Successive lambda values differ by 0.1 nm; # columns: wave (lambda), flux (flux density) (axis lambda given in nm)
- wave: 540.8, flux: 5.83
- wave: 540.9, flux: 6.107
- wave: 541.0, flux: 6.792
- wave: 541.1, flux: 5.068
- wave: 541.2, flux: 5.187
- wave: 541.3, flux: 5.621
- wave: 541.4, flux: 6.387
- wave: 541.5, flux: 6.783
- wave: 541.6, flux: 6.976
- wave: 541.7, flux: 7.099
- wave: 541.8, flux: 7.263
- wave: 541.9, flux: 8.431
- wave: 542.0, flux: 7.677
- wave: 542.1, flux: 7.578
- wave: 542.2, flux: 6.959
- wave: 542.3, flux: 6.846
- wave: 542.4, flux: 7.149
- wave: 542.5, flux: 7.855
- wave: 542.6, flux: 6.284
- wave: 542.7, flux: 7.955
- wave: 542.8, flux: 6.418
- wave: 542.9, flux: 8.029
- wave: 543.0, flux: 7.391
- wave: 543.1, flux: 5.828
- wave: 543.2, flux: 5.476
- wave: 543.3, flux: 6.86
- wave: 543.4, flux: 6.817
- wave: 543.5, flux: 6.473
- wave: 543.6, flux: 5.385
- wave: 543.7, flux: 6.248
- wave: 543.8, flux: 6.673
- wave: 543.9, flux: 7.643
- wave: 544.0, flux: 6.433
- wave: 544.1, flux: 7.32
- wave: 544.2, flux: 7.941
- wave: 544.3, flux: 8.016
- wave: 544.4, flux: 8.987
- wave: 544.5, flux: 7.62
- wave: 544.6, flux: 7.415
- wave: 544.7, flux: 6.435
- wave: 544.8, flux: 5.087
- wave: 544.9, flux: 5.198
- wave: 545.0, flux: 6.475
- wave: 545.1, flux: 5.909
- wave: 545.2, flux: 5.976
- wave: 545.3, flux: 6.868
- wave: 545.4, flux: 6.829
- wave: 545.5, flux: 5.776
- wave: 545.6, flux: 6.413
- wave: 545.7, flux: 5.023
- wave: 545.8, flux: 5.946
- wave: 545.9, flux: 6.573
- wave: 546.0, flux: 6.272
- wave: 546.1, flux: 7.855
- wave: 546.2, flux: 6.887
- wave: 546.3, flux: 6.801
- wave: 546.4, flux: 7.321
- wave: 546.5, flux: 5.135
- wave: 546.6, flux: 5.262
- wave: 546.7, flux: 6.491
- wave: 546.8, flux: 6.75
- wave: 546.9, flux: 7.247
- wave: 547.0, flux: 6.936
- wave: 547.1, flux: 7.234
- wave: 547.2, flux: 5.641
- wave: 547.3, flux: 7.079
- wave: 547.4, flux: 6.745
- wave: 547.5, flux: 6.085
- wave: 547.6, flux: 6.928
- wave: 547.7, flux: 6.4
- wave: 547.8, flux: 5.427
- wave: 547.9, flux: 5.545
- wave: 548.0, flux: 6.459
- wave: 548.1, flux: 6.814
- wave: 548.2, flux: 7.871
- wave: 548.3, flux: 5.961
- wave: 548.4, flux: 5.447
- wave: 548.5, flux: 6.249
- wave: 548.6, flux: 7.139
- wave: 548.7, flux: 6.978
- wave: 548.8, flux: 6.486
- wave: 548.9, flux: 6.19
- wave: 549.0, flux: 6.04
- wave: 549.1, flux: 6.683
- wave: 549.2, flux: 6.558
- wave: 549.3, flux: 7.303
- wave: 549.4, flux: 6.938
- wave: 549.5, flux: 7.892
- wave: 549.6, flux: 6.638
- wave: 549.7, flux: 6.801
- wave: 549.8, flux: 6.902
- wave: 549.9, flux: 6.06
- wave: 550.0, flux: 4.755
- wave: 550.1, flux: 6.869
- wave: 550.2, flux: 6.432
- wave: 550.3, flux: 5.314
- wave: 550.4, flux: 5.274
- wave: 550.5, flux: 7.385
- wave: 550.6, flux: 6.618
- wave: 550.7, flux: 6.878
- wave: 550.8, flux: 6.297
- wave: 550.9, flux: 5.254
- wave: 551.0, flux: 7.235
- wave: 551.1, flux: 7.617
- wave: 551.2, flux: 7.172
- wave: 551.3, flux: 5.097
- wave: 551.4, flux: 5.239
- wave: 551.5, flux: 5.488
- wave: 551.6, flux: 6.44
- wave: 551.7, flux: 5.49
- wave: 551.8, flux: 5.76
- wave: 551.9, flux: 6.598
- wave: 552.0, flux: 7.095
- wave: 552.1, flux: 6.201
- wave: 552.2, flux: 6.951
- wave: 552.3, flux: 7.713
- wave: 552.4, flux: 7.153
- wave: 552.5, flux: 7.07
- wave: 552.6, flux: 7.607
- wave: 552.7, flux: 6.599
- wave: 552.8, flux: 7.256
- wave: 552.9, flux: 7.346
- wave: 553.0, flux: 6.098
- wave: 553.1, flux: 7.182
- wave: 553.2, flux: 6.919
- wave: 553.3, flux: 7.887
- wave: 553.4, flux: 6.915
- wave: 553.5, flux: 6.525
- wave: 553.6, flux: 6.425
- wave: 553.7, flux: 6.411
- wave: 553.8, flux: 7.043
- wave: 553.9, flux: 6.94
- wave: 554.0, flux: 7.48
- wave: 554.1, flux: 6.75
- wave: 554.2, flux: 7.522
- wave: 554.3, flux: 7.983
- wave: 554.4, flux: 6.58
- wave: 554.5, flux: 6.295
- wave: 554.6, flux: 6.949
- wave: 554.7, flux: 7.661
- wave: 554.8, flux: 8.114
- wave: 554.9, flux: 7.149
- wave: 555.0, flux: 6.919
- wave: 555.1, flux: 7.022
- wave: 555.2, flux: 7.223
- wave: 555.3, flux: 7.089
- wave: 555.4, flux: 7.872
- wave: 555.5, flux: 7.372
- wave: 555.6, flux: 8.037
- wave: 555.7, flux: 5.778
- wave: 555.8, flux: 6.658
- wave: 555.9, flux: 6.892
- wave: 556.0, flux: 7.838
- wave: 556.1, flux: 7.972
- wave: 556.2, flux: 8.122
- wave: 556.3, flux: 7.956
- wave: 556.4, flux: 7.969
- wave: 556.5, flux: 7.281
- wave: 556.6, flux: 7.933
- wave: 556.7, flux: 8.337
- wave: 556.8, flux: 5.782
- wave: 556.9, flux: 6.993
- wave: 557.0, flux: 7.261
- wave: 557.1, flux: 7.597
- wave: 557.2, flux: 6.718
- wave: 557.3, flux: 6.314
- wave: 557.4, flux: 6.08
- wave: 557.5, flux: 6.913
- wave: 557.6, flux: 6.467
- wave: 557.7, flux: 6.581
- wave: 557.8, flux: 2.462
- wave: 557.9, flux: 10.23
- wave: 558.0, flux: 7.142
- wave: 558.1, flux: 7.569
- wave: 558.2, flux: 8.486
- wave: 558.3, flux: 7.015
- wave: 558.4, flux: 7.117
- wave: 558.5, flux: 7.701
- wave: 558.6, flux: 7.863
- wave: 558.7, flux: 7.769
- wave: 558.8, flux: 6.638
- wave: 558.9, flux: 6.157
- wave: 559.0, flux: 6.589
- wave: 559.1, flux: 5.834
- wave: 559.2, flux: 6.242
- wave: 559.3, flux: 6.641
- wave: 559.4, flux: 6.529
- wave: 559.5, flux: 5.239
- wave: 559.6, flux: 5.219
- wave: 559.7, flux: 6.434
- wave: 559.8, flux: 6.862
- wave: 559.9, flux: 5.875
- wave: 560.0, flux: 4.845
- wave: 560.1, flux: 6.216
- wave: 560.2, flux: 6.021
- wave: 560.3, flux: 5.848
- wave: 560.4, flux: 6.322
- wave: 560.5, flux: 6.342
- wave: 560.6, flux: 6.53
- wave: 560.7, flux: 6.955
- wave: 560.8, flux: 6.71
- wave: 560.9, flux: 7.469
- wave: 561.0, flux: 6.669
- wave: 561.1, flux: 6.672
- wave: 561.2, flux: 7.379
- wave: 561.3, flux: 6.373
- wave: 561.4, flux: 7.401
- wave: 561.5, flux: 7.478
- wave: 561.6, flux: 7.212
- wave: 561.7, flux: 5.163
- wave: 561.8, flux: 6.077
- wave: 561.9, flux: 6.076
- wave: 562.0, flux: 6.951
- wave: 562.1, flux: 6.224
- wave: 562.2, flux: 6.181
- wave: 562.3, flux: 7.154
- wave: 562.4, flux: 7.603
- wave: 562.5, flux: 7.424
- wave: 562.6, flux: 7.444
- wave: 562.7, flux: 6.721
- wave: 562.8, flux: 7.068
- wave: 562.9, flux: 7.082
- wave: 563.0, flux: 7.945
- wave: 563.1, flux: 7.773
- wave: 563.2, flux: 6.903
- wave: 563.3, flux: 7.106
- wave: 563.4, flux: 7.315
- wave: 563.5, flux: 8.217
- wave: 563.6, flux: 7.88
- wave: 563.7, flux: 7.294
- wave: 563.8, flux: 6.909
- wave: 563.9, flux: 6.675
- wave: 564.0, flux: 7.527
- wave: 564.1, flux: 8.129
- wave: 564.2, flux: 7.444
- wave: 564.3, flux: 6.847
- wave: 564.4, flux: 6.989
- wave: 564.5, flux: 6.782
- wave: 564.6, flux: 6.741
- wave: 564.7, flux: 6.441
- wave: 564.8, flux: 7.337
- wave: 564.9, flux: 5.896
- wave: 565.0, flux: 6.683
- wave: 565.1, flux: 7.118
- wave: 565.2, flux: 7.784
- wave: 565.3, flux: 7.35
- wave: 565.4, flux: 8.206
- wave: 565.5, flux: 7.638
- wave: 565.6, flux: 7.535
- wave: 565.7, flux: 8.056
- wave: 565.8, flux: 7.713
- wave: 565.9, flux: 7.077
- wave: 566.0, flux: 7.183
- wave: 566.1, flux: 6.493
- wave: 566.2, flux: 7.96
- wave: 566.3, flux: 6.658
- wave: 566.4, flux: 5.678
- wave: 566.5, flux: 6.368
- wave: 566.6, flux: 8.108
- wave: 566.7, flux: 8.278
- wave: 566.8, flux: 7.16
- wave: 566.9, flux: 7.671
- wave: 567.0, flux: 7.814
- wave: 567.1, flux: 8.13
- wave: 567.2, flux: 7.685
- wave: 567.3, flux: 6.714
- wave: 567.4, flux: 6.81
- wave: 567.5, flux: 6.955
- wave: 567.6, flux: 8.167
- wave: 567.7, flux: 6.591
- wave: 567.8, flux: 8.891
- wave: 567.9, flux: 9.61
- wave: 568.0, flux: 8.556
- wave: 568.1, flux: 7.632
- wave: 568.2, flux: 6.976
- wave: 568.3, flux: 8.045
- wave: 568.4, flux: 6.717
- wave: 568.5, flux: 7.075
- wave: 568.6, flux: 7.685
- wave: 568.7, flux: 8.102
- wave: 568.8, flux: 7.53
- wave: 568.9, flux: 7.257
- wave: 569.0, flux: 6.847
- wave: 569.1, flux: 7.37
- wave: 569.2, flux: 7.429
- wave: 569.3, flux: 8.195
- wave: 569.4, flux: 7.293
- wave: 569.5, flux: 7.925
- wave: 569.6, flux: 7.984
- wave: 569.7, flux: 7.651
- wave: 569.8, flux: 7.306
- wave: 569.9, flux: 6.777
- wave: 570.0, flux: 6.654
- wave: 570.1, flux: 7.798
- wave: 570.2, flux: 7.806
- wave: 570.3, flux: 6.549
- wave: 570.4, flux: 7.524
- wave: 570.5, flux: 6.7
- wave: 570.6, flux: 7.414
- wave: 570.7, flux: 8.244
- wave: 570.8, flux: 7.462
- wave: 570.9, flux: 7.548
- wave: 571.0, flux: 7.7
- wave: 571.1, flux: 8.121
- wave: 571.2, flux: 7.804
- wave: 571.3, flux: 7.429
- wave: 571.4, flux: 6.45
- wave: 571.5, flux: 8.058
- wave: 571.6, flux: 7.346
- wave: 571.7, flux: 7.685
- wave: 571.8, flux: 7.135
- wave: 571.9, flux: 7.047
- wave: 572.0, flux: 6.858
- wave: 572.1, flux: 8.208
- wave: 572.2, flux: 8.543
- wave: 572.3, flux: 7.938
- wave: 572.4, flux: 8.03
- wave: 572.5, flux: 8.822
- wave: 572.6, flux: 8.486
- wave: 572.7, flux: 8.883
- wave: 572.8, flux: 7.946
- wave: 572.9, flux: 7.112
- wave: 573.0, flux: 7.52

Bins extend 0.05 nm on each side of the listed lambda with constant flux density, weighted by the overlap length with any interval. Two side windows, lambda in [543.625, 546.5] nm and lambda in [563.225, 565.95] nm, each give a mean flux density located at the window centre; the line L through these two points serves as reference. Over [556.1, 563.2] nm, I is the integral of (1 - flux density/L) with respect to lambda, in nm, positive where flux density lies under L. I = 0.30 nm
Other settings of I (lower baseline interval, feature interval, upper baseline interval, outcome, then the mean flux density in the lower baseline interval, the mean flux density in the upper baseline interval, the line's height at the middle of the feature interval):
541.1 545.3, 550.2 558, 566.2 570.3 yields 0.24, 6.81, 7.49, 7.11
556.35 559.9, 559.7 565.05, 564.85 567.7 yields 0.18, 6.84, 7.3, 7.08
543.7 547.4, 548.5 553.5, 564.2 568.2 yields 0.17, 6.65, 7.36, 6.84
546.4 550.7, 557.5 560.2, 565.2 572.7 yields 0.16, 6.47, 7.55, 7.02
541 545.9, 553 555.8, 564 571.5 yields -0.02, 6.71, 7.41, 7.03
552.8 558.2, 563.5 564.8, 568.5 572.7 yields 0.04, 7.12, 7.59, 7.39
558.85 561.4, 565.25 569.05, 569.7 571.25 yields -0.22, 6.34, 7.43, 7.08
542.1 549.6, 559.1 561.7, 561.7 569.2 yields 0.26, 6.65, 7.28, 7.12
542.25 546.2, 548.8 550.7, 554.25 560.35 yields 0.09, 6.71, 6.92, 6.8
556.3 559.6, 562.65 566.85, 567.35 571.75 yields 0.02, 6.91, 7.54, 7.28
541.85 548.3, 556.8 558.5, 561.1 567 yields 0.02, 6.7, 7.14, 6.99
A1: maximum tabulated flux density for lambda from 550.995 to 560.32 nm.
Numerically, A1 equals 10.23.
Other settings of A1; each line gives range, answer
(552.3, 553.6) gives 7.887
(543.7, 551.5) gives 8.987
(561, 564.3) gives 8.217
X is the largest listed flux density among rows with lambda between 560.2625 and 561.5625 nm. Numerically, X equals 7.478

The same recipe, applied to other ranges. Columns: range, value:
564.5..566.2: 8.206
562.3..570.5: 9.61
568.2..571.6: 8.244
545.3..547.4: 7.855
